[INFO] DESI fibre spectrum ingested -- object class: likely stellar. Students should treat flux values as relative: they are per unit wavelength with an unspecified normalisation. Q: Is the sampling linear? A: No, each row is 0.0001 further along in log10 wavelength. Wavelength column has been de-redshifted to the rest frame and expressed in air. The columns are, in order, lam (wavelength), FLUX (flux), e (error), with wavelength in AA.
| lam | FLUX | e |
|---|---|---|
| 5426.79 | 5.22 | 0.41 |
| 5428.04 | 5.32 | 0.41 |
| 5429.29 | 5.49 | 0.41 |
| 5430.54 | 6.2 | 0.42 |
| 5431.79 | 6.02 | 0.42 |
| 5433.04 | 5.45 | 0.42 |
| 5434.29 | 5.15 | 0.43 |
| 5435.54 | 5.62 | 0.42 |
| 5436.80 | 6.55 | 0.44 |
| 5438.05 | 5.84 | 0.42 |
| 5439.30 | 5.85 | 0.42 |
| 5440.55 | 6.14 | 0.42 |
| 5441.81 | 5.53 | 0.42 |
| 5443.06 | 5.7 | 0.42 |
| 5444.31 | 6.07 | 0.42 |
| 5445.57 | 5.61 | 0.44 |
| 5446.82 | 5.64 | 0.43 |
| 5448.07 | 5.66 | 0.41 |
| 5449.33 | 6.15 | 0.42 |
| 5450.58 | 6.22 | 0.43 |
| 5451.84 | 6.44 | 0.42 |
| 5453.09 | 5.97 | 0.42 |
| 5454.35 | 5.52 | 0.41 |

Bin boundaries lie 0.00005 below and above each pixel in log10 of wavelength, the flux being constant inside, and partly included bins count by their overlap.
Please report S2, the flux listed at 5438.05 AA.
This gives 5.84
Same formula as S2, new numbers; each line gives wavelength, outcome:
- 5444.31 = 6.07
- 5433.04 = 5.45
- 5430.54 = 6.2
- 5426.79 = 5.22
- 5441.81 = 5.53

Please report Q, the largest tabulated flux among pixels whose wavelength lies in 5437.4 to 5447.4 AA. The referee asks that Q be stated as 6.14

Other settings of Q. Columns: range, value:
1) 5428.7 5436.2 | 6.2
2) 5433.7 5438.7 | 6.55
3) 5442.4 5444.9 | 6.07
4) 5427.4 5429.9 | 5.49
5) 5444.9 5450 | 6.15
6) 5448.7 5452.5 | 6.44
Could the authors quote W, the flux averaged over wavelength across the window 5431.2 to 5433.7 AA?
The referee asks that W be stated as 5.73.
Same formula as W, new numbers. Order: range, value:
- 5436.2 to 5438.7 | 6.2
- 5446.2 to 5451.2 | 5.92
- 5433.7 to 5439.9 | 5.8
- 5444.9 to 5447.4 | 5.63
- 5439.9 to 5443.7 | 5.79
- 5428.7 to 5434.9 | 5.67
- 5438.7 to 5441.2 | 5.98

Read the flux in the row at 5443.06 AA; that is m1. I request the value 5.7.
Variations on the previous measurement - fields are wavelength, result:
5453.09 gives 5.97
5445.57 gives 5.61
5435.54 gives 5.62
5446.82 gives 5.64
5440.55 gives 6.14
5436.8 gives 6.55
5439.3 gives 5.85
